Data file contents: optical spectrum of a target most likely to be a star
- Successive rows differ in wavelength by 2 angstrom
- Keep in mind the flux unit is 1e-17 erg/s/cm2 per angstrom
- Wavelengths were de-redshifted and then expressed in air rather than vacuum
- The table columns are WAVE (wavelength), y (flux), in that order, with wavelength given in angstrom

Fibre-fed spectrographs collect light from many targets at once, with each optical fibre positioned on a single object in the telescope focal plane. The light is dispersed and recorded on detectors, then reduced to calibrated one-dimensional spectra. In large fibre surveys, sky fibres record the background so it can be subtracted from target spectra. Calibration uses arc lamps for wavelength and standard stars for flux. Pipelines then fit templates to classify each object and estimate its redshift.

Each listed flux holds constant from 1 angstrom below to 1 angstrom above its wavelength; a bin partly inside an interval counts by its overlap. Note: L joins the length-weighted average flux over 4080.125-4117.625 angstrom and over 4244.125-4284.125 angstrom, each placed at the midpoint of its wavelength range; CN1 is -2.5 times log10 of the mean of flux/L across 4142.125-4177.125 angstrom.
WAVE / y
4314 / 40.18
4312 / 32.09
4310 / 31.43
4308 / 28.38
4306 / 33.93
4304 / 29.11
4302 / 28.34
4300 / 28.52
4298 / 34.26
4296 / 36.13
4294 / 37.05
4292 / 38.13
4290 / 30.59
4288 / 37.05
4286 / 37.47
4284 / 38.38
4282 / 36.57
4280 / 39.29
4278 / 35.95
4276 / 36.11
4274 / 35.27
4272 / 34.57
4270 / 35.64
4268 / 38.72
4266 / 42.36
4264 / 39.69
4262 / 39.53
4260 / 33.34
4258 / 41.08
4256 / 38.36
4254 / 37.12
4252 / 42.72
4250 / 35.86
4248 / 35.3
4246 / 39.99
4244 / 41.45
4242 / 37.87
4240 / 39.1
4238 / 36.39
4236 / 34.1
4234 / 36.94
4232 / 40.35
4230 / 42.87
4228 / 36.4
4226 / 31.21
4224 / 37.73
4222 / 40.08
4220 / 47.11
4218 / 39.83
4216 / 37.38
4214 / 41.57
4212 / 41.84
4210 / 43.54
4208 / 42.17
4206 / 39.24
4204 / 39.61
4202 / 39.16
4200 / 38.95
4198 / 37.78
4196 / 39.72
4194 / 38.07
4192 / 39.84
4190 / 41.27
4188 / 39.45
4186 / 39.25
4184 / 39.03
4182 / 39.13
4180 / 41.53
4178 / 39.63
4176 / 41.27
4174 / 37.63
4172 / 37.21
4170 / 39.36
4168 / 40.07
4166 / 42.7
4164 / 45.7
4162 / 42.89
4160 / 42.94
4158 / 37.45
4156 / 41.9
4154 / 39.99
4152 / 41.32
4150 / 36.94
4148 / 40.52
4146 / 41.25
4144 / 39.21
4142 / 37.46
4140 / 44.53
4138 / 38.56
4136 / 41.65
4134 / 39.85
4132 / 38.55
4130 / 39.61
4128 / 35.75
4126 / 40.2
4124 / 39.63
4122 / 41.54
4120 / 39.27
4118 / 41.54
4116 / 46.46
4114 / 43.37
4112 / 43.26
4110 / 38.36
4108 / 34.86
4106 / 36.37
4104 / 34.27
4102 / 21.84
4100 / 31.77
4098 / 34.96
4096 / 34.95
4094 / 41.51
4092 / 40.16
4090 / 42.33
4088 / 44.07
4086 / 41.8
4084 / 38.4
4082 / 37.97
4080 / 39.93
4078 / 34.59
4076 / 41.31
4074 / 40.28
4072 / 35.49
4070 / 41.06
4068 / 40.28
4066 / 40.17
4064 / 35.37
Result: -0.064 mag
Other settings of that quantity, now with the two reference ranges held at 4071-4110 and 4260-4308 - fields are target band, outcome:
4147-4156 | -0.09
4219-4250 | -0.07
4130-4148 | -0.09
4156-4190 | -0.11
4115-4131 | -0.10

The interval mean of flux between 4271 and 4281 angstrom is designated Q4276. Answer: 36.2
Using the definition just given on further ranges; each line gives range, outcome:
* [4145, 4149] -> 40.9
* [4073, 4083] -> 38.8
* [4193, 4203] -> 38.7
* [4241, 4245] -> 39.7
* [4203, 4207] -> 39.4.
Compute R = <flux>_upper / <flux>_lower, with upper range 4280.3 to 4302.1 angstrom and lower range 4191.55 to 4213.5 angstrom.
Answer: 0.9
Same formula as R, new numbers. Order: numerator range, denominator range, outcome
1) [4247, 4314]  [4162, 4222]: 0.89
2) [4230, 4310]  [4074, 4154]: 0.93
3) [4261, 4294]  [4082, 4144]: 0.96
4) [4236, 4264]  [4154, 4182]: 0.94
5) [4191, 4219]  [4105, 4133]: 1.00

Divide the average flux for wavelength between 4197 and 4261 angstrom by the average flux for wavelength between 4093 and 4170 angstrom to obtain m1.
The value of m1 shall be 0.99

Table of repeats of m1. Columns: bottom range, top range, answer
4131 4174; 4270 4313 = 0.85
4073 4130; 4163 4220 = 1.04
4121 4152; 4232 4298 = 0.94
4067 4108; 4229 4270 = 1.03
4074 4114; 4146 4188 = 1.07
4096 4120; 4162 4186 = 1.09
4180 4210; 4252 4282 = 0.95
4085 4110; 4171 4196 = 1.08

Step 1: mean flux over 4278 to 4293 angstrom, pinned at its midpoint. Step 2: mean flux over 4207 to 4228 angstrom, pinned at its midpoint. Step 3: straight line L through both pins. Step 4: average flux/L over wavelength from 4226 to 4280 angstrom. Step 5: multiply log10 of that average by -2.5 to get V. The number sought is 0.01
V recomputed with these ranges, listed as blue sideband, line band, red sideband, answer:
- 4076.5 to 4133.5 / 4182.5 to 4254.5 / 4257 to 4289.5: -0.04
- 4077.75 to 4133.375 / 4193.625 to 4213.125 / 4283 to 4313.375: -0.12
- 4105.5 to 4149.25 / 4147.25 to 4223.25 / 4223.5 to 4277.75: -0.04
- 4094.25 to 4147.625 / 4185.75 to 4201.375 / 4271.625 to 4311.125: -0.07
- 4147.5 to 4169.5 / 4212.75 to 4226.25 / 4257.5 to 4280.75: -0.02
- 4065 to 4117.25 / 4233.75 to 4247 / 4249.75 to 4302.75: -0.03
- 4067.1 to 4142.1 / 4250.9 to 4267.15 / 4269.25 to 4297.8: -0.08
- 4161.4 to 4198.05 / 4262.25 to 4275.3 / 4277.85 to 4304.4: -0.05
